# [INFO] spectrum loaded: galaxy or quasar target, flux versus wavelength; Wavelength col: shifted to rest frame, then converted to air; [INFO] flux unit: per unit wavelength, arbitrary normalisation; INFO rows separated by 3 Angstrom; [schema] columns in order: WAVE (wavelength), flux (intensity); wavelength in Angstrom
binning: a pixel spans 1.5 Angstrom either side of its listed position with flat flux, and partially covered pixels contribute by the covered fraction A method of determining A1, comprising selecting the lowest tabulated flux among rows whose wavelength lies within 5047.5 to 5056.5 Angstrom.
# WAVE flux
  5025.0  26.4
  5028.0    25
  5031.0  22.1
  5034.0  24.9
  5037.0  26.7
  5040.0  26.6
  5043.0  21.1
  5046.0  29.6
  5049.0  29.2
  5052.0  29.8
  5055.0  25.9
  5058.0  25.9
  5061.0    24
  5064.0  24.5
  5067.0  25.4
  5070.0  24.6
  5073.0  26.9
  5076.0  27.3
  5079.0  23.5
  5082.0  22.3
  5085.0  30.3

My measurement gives 25.9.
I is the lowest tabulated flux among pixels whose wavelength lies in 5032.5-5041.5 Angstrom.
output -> 24.9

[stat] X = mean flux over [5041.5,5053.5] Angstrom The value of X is 27.4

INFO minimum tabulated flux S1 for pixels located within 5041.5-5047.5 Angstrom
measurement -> 21.1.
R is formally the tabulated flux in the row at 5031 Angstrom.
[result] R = 22.1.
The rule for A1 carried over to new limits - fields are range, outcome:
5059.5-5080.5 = 23.5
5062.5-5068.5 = 24.5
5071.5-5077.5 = 26.9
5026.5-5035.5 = 22.1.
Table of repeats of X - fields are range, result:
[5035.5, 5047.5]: 26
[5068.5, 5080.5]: 25.6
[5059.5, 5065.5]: 24.2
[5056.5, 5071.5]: 24.9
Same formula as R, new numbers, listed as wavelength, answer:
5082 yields 22.3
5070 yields 24.6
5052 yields 29.8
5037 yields 26.7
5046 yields 29.6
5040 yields 26.6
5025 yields 26.4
